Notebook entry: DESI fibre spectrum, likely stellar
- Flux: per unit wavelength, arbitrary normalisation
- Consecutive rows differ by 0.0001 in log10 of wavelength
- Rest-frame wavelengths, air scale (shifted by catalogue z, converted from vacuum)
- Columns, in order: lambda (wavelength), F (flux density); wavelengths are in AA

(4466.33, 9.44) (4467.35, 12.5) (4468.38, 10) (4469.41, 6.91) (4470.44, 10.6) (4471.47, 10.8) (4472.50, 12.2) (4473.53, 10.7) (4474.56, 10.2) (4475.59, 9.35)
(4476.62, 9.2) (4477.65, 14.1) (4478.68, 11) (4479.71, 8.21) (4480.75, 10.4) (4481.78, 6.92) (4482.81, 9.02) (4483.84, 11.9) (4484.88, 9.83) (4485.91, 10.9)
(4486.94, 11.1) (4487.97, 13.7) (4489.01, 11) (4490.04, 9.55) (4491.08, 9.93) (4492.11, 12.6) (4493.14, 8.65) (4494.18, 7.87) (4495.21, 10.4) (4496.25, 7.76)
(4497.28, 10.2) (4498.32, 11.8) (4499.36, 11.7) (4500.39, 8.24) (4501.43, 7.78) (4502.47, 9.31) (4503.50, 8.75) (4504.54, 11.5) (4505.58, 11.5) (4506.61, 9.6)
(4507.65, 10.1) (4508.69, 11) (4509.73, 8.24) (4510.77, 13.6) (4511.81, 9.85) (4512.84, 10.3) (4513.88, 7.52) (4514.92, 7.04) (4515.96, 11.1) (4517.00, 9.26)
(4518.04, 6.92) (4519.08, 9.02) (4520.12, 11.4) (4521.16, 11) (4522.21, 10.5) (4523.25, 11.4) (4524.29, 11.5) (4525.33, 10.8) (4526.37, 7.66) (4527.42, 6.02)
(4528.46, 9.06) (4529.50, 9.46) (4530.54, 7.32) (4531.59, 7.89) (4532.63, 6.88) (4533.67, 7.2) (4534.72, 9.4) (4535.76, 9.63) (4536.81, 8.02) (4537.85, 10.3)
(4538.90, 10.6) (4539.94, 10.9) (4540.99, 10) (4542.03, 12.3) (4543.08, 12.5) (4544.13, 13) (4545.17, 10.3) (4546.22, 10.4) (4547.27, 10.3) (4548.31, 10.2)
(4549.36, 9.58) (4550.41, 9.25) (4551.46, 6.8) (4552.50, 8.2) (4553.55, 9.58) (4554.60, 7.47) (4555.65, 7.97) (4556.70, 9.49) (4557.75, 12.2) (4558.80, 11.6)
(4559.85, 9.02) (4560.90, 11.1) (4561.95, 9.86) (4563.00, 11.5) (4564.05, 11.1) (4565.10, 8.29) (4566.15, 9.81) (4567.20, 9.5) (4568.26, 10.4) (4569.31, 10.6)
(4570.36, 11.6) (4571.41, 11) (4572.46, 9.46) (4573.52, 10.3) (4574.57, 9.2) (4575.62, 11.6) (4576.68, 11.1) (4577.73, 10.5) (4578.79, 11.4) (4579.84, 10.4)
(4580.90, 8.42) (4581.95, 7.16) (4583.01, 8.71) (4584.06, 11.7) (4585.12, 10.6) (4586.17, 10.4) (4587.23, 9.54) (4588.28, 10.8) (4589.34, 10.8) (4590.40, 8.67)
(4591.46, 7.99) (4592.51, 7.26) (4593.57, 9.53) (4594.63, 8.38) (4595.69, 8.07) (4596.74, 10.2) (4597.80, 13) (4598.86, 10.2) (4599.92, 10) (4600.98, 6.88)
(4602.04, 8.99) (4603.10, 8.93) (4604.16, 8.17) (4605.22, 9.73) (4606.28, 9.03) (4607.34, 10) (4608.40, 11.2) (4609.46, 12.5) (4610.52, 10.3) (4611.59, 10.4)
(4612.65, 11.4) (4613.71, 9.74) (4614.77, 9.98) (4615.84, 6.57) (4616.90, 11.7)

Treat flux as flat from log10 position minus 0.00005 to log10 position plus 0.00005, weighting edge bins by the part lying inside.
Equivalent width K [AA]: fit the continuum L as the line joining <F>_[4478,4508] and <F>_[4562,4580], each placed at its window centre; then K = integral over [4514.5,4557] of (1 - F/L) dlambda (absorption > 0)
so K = 3.36 AA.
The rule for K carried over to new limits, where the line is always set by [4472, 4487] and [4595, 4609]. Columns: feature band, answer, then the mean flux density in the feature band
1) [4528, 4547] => 0.41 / 9.74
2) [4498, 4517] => 0.45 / 9.9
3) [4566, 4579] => -0.99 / 10.5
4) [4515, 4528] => 0.57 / 9.62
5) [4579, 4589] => -0.14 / 9.83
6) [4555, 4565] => -0.48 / 10.3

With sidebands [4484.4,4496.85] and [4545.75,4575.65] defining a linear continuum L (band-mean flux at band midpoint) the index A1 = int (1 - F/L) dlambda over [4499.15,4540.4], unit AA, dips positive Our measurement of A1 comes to 2.7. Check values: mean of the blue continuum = 10.3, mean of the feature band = 9.46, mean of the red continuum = 9.88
